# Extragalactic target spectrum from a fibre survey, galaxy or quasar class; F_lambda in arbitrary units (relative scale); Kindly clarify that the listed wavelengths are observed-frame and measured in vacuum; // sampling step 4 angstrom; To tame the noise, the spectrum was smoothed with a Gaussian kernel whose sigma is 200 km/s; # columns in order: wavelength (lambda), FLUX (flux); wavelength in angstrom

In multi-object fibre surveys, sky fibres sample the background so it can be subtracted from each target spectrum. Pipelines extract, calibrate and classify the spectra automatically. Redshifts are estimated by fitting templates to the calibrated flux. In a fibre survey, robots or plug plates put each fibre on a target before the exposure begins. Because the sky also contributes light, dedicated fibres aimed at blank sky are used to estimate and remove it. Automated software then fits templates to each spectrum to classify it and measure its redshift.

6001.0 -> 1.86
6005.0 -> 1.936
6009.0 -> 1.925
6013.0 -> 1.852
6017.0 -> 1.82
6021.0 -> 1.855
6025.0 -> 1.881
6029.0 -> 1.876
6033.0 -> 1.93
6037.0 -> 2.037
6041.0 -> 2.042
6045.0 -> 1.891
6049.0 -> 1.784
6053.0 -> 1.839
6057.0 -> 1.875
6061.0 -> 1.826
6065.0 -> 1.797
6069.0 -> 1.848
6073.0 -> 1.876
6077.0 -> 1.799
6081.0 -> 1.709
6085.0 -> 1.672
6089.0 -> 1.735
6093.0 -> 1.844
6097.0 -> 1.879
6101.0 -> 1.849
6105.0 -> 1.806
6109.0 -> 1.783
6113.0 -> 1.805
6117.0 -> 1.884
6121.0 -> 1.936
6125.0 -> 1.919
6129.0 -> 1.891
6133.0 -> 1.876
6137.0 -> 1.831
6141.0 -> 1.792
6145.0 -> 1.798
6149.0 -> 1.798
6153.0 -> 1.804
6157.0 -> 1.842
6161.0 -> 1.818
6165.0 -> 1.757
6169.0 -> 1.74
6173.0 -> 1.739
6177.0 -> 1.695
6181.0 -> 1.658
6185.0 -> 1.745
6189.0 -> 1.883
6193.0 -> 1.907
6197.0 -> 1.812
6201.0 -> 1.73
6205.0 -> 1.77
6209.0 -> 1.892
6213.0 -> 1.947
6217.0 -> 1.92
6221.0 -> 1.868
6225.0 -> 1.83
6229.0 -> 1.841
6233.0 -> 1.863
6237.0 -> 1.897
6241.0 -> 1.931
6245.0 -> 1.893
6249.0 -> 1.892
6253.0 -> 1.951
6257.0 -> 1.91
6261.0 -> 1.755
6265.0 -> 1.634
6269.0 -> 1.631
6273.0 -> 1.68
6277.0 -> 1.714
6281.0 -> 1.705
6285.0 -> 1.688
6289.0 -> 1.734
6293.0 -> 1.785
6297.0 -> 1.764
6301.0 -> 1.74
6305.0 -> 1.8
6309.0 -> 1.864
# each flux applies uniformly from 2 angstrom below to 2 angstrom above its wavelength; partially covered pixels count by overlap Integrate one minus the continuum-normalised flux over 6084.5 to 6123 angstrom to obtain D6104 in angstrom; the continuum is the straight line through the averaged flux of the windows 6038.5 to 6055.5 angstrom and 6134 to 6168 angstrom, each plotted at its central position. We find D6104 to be 0.4 angstrom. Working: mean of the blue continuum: 1.89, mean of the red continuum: 1.81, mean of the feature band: 1.83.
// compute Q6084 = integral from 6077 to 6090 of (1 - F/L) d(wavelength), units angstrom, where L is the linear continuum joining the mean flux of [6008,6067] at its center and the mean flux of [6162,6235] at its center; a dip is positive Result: 1.0 angstrom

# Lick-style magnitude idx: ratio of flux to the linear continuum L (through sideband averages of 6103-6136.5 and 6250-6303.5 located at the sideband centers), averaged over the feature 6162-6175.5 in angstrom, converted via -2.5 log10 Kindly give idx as 0.05 mag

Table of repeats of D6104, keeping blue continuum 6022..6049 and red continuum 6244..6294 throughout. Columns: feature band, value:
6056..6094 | 2.11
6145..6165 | 0.39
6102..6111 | 0.37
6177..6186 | 0.64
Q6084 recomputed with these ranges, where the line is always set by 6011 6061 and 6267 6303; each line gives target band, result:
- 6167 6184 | 0.8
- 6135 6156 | 0.1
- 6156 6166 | 0.0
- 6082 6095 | 0.7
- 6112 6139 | -0.8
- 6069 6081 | 0.3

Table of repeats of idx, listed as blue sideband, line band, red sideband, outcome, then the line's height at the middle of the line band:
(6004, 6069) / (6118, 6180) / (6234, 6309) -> 0.01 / 1.84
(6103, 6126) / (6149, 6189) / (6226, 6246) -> 0.06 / 1.87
